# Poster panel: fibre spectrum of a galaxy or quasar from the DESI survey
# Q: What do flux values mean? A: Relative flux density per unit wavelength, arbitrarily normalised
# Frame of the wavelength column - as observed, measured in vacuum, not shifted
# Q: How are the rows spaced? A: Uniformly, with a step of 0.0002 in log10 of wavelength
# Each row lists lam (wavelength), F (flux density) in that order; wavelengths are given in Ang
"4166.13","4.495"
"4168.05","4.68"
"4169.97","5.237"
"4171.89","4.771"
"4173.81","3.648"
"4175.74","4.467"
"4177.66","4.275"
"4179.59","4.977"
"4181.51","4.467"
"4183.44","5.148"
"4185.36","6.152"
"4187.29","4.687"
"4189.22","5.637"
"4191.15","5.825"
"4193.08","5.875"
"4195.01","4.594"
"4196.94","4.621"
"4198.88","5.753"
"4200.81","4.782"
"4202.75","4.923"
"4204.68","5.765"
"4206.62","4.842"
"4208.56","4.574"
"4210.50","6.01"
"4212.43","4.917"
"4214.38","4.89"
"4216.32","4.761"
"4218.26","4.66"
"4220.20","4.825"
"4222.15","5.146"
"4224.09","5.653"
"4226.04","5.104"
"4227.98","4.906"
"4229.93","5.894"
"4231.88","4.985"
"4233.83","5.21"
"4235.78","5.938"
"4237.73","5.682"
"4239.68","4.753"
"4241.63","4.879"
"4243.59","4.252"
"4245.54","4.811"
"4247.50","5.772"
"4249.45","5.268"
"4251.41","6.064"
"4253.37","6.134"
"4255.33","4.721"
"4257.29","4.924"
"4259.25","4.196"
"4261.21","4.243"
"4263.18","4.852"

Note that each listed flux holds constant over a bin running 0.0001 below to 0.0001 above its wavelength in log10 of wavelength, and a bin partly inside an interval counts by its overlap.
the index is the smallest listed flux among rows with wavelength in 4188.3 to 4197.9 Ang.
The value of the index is 4.594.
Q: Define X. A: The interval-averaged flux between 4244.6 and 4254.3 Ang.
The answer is 5.61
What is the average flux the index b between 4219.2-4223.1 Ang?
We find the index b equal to 4.98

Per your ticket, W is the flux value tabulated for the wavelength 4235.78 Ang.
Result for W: 5.938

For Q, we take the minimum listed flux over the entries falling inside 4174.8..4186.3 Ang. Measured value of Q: 4.275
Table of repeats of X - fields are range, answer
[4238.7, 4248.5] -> 4.9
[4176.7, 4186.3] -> 5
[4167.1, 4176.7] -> 4.56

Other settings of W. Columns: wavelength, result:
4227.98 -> 4.906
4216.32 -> 4.761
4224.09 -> 5.653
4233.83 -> 5.21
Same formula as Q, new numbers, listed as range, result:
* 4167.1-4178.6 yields 3.648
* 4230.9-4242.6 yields 4.753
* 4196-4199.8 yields 4.621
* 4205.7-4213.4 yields 4.574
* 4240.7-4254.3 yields 4.252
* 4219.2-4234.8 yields 4.825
